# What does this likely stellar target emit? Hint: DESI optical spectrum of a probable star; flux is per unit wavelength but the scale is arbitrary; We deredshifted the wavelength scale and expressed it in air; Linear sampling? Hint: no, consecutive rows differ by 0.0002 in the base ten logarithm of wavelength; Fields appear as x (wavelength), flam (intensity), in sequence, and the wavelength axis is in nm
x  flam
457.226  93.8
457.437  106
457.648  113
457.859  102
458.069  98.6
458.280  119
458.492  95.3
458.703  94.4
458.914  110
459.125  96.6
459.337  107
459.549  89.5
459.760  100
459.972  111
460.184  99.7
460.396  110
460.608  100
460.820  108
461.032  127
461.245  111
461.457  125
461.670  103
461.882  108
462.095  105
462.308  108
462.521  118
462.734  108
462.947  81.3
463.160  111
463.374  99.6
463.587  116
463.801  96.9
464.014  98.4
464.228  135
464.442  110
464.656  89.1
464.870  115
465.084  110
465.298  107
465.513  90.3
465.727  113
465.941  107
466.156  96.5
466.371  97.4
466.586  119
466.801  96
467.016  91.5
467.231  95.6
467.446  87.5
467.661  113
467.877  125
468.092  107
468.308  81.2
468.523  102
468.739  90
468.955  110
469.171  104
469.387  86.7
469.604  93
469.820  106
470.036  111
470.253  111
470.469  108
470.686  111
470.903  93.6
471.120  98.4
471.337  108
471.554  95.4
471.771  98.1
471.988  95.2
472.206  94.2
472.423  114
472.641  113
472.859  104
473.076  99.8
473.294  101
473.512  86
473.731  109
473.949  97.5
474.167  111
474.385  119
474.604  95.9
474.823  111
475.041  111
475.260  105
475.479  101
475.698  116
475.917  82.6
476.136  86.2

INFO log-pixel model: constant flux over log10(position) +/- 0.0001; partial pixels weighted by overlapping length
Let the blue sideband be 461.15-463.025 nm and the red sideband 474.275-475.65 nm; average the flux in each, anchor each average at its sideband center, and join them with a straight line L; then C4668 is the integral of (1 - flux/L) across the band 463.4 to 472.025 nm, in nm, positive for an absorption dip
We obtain 0.380 nm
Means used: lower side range 108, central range 103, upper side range 108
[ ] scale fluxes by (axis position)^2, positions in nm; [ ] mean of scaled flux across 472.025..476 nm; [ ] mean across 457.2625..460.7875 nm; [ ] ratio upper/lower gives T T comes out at 1.1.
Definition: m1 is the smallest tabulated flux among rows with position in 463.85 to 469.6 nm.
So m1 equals 81.2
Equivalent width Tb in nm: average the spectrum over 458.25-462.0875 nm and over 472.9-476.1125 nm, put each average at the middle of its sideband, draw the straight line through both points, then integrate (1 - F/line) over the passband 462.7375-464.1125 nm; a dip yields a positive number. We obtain 0.06 nm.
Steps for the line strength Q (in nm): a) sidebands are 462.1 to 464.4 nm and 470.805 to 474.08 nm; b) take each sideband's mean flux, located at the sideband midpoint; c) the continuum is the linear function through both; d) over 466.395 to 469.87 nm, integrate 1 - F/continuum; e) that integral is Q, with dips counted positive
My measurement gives 0.11 nm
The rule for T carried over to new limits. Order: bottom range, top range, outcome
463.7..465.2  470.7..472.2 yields 0.94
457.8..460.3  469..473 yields 1.06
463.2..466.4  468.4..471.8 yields 0.98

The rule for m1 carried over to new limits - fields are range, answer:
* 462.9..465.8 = 81.3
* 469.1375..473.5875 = 86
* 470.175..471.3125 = 93.6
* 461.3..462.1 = 103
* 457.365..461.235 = 89.5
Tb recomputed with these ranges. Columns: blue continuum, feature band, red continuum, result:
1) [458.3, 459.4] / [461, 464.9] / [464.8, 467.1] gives -0.200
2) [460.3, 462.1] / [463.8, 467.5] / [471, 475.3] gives 0.163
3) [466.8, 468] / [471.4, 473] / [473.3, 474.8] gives 0.013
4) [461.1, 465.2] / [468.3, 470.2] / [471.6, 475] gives 0.102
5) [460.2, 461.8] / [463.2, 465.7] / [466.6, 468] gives 0.003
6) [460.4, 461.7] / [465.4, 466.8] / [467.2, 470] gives 0.016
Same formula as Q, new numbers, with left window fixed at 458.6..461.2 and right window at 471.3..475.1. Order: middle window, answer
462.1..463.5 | -0.003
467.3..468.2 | -0.032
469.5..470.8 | -0.038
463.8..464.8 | -0.029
